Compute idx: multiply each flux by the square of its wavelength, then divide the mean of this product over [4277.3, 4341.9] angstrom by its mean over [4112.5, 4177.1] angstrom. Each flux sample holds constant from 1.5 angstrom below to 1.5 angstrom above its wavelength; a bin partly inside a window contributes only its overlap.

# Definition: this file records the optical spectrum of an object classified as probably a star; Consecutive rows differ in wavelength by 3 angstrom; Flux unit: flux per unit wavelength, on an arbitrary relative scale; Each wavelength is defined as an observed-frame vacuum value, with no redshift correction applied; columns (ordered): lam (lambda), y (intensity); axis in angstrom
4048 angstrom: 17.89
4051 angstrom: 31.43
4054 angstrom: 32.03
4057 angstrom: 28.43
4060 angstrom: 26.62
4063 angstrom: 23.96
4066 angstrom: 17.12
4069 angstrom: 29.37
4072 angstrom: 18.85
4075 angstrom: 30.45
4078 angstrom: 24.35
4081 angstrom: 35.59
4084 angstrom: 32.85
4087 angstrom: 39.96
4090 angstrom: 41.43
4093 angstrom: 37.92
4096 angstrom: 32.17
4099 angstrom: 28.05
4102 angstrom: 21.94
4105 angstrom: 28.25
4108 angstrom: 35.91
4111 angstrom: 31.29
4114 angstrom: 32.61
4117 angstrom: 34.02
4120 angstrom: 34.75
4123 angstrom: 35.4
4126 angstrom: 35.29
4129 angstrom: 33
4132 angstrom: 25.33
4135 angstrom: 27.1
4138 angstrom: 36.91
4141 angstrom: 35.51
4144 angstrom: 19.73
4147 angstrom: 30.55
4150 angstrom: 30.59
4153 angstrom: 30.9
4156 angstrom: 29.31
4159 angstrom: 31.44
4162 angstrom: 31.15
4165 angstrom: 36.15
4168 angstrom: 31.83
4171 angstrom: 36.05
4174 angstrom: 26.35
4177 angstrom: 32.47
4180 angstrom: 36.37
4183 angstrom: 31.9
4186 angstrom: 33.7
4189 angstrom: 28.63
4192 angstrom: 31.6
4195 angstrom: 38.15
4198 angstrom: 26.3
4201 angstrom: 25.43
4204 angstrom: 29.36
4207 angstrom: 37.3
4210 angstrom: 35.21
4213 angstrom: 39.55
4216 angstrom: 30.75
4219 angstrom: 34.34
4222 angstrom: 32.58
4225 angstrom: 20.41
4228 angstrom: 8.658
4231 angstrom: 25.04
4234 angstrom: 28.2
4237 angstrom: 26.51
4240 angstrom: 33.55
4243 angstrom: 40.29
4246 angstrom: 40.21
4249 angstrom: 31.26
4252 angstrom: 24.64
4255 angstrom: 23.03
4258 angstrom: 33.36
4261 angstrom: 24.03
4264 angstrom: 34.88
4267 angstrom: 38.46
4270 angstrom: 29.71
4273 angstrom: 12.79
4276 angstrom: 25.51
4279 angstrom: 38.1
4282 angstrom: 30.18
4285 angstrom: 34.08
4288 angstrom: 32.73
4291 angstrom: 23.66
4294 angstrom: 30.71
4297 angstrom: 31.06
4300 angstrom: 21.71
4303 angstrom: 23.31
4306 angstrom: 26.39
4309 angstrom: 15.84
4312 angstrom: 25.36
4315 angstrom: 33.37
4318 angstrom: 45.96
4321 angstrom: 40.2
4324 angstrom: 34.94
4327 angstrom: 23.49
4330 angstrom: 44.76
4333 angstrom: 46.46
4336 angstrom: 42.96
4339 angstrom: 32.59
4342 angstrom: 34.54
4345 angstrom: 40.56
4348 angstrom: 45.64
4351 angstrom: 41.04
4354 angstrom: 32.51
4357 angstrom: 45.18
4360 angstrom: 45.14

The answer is 1.11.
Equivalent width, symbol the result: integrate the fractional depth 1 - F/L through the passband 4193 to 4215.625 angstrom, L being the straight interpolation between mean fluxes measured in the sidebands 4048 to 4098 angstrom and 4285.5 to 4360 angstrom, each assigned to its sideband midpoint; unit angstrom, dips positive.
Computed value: -0.6 angstrom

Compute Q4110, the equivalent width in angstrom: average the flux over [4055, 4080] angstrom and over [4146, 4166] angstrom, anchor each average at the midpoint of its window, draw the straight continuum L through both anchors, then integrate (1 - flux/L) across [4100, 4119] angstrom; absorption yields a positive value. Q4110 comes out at -1.7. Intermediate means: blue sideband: 25.3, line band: 30.7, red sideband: 31.3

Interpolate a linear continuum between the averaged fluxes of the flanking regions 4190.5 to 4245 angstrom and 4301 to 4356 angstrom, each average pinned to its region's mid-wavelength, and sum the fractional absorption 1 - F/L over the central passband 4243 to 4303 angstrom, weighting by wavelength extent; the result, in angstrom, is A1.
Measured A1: 5.5 angstrom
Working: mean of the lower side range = 30.3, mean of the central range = 29.6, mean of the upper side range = 35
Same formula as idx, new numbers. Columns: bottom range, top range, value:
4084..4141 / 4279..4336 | 1.06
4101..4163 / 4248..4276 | 0.95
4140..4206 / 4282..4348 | 1.13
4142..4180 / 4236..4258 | 1.07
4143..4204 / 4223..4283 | 0.95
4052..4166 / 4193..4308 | 1.03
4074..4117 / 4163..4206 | 1.02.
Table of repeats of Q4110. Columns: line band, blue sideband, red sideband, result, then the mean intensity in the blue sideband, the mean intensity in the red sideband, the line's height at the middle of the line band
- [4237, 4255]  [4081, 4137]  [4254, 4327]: -1.29 angstrom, 32.7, 29.5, 30.3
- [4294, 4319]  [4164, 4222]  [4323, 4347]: 6.18 angstrom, 32.7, 37.8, 36.7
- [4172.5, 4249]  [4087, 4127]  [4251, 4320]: -0.73 angstrom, 33.2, 28.8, 30.6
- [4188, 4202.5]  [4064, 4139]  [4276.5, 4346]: 0.77 angstrom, 31.1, 32.6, 31.8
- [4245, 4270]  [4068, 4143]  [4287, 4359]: 1.82 angstrom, 31.9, 34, 33.4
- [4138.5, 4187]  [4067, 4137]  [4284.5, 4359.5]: 0.95 angstrom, 31.5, 34.1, 32.2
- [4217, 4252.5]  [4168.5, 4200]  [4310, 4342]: 4.98 angstrom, 32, 36.6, 33.6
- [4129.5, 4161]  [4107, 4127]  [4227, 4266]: 3.01 angstrom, 34.1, 29.1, 33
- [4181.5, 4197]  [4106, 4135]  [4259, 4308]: -0.84 angstrom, 32.7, 28.5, 30.9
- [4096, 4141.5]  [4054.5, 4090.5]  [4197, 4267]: -3.84 angstrom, 28.8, 30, 29.2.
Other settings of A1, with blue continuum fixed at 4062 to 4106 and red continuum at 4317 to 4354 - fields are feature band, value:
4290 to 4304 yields 4.22 angstrom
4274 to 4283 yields 1.61 angstrom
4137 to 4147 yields 0.43 angstrom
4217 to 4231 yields 4.20 angstrom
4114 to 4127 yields -1.53 angstrom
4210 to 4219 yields -0.14 angstrom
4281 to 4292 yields 1.99 angstrom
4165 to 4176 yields 0.24 angstrom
